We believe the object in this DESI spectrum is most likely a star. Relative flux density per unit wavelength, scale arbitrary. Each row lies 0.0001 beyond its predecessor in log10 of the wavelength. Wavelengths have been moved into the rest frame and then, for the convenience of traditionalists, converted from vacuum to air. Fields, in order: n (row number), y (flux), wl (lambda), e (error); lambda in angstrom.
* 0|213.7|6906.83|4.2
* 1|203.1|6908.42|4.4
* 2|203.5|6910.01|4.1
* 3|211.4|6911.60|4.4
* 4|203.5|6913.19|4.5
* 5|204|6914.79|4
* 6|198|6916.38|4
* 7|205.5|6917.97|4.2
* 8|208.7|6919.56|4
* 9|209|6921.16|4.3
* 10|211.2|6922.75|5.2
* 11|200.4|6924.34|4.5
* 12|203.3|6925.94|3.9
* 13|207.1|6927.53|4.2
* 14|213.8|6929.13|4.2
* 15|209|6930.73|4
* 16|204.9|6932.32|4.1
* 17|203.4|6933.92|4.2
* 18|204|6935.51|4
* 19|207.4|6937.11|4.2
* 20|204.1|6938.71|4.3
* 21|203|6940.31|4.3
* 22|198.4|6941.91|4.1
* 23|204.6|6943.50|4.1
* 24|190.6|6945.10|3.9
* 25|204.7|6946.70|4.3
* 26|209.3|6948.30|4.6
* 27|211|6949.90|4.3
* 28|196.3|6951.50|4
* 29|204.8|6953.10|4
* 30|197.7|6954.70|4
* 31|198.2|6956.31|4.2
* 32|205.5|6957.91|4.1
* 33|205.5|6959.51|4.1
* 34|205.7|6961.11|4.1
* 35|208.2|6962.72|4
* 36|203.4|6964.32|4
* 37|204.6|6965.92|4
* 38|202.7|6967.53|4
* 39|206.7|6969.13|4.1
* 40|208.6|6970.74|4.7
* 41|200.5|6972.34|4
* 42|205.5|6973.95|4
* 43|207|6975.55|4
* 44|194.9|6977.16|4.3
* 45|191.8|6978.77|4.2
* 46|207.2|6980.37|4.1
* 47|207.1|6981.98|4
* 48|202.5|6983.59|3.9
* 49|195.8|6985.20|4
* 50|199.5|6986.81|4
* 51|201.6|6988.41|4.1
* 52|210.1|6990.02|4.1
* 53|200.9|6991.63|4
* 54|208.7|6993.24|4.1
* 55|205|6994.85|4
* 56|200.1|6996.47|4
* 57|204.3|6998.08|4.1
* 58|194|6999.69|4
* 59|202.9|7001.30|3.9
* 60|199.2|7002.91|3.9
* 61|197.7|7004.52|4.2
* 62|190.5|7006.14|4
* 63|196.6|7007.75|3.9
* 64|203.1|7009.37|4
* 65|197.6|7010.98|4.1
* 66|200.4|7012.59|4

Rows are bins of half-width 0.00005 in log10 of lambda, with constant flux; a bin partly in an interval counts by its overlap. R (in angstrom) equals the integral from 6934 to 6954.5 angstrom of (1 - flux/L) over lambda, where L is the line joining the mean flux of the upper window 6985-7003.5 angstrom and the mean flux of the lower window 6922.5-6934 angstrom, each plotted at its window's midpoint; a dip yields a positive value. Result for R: 0.2 angstrom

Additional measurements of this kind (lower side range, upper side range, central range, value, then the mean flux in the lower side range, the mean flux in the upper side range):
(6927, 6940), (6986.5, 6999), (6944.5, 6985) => 0.38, 206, 204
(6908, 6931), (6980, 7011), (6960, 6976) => -0.18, 206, 201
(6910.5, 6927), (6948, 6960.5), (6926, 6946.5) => 0.03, 206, 203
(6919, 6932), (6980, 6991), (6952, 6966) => 0.11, 208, 203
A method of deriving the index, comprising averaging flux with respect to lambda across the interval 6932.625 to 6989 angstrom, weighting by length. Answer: 203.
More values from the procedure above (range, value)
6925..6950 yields 205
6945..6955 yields 203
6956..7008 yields 202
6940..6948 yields 201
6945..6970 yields 204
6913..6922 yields 205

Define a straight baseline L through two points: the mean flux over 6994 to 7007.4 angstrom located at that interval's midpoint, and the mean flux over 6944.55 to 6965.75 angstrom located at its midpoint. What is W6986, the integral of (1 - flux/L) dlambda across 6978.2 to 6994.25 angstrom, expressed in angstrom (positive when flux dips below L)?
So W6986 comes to -0.2 angstrom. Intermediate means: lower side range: 203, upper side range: 199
